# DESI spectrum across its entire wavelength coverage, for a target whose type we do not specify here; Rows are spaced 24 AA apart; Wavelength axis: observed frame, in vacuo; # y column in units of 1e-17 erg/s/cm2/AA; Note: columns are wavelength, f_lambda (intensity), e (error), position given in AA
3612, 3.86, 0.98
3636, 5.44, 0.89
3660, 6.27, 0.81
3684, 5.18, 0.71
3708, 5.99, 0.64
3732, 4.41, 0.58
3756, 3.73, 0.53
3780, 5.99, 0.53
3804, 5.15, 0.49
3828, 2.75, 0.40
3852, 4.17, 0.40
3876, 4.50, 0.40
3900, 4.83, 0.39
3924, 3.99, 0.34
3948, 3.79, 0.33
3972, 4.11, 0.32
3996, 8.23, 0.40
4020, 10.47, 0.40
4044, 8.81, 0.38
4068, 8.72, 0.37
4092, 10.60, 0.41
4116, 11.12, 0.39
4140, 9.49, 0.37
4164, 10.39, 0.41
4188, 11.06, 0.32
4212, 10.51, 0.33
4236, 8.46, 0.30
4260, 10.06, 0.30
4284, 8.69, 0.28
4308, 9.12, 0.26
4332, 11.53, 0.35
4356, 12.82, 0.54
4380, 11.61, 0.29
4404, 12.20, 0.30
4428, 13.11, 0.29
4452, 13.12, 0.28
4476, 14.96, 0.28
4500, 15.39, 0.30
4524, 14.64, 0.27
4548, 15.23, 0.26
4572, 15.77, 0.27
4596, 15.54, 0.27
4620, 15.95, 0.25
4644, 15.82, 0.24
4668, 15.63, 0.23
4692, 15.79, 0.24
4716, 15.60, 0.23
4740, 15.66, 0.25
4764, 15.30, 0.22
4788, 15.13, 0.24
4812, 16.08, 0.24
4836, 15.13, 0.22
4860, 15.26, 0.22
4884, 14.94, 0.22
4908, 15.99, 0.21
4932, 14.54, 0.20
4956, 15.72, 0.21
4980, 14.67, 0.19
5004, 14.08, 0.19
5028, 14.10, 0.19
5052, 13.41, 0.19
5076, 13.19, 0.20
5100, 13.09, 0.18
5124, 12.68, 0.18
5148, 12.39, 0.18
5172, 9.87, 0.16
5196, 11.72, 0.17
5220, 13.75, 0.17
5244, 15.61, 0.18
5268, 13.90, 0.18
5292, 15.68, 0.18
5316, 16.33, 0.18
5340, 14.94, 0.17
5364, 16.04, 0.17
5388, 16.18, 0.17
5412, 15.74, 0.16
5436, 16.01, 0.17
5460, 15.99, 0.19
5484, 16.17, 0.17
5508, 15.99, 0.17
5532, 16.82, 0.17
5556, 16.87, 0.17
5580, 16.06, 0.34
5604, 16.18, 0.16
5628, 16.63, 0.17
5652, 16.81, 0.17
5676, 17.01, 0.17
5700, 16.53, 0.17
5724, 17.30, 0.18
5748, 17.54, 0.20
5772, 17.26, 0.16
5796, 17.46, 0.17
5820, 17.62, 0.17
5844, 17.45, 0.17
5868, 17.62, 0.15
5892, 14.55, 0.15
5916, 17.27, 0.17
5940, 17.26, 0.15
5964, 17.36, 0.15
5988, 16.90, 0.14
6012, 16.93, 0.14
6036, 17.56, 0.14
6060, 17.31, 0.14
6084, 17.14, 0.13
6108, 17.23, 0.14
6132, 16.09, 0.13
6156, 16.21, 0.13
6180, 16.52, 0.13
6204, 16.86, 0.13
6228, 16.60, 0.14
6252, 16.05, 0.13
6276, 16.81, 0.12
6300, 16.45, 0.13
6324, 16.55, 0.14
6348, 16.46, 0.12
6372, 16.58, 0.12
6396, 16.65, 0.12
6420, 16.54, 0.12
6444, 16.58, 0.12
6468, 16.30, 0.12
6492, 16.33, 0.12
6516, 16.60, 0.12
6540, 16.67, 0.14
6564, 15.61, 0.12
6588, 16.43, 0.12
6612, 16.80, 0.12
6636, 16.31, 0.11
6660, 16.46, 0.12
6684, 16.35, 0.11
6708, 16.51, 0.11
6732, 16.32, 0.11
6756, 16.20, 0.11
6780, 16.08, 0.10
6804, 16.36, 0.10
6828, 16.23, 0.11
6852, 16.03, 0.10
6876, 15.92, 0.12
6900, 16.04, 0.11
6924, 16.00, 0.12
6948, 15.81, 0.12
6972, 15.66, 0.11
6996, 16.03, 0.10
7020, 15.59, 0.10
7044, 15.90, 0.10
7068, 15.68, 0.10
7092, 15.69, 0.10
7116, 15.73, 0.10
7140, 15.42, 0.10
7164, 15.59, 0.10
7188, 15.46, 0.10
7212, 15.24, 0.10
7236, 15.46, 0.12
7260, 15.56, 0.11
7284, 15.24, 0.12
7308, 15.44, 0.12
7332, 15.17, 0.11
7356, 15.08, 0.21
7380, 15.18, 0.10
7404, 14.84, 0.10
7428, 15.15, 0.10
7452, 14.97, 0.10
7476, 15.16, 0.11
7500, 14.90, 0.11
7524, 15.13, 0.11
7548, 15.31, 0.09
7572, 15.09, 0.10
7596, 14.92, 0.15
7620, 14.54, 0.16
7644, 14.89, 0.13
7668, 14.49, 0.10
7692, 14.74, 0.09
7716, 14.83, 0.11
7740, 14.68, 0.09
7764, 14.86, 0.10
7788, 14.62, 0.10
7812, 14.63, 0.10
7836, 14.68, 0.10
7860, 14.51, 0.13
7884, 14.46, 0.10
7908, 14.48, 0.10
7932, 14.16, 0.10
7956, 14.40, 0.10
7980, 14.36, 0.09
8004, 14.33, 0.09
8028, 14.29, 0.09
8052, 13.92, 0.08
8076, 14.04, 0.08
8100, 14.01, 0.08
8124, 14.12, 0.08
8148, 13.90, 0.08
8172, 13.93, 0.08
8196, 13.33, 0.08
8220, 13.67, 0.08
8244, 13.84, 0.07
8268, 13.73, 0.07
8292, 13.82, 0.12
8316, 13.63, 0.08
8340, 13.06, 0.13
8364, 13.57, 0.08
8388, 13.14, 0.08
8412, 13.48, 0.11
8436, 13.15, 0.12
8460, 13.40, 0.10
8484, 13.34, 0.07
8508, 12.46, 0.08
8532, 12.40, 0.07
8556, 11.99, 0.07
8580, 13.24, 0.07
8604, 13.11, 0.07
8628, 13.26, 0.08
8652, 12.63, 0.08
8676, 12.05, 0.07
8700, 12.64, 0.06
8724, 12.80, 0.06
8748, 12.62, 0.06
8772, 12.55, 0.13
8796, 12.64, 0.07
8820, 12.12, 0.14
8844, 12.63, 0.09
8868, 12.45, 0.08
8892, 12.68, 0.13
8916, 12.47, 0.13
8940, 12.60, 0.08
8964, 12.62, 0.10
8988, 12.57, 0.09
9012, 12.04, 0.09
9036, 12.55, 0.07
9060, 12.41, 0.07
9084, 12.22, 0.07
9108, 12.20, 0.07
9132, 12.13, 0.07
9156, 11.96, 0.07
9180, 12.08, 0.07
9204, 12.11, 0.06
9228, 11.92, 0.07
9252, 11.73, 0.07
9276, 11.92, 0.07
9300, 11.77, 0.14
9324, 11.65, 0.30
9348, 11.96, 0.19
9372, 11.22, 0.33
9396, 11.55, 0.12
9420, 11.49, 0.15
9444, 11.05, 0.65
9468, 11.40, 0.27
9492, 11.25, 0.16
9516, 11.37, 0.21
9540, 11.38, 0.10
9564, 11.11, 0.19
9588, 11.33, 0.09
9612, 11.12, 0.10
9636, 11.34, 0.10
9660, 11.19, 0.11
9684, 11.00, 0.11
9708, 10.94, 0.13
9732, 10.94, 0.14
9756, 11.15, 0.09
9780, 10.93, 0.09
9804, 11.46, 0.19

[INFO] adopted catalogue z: 0.000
